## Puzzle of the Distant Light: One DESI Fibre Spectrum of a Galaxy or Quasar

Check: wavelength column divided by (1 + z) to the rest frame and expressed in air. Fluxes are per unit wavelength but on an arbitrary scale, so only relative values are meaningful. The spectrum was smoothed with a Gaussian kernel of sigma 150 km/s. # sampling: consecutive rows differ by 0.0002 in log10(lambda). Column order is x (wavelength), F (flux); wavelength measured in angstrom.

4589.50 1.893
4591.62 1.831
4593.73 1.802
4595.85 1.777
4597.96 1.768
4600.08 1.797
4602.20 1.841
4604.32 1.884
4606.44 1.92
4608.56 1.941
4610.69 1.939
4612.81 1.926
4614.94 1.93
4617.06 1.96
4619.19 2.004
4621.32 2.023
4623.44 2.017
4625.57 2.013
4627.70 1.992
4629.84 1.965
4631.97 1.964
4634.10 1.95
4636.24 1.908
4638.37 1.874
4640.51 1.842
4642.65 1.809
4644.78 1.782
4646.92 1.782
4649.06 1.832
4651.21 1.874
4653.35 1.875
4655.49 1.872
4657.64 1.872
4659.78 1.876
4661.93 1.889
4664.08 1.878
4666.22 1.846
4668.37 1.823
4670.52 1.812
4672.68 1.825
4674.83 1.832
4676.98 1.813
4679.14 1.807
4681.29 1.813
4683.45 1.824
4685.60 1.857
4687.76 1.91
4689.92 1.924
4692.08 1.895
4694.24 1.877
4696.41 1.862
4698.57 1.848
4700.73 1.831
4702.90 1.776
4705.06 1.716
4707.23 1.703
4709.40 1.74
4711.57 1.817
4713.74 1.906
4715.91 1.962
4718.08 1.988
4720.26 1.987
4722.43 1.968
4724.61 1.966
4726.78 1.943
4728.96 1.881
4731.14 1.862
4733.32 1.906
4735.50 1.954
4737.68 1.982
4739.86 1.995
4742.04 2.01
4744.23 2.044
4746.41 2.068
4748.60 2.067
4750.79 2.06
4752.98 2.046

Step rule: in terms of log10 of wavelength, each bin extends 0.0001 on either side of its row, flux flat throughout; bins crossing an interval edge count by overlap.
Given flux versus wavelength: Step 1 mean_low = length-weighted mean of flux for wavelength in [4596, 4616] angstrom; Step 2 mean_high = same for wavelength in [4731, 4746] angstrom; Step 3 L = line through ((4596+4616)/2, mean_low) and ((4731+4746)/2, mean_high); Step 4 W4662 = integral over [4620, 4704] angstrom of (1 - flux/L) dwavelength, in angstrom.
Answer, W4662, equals 2.0 angstrom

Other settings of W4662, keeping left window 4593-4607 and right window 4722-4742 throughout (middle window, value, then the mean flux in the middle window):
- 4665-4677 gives 0.4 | 1.83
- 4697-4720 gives 1.0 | 1.84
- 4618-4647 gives -1.2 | 1.93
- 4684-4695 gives 0.1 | 1.89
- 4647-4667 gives 0.1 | 1.86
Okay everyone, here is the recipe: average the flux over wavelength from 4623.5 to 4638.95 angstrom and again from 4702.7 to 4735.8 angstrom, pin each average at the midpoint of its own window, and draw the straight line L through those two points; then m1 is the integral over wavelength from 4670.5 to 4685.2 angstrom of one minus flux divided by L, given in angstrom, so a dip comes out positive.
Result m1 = 0.7 angstrom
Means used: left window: 1.96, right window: 1.88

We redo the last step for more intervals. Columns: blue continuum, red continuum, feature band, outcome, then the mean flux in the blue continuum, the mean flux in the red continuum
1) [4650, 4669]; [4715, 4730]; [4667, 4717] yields 2.1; 1.87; 1.96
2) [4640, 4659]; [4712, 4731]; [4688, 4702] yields 0.2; 1.84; 1.94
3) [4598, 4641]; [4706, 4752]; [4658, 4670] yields 0.5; 1.93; 1.94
